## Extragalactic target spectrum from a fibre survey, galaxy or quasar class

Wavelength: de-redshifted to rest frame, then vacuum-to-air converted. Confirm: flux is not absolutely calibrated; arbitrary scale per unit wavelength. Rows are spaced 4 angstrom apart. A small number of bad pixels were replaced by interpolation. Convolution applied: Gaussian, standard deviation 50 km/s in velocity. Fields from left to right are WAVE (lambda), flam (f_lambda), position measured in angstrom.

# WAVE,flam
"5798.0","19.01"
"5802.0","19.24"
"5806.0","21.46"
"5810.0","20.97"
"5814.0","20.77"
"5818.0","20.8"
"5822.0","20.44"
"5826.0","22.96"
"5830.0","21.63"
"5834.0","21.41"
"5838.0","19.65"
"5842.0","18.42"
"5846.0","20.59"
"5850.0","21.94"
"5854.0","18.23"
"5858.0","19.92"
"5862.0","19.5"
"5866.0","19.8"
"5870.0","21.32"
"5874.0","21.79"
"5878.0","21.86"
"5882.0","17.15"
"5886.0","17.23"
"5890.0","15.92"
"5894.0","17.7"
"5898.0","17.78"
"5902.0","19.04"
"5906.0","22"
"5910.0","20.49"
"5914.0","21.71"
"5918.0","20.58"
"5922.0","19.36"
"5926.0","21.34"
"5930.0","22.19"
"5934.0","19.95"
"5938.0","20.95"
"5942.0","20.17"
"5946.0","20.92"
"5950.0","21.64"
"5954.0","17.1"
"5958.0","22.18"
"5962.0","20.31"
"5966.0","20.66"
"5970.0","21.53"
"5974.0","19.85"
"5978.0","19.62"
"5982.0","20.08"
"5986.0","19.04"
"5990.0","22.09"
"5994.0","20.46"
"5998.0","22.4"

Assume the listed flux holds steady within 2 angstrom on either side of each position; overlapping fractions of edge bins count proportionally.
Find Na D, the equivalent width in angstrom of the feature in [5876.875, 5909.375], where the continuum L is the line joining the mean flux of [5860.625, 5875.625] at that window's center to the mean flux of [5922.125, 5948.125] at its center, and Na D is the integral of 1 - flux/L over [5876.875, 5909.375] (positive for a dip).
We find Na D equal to 3.3 angstrom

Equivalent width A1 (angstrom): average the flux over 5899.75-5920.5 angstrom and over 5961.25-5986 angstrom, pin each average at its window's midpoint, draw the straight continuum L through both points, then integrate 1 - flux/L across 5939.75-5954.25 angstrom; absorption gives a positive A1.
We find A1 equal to 0.1 angstrom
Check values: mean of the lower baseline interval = 20.7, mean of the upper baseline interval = 20.2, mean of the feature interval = 20.3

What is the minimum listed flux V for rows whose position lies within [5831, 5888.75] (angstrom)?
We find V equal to 17.15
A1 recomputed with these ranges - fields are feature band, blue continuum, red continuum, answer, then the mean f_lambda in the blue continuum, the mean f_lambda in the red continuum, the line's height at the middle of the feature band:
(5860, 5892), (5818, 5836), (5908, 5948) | 2.8 angstrom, 21.5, 20.8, 21.2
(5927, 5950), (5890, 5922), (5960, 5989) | -1.2 angstrom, 19.6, 20.2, 19.9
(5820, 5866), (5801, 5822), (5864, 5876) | 1.0 angstrom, 20.7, 21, 20.8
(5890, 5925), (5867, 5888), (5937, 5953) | 1.0 angstrom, 19.9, 20.7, 20.2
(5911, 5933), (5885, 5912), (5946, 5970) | -1.8 angstrom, 18.6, 20.5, 19.4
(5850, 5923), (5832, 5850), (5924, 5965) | 3.0 angstrom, 20.2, 20.7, 20.4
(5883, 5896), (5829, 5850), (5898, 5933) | 2.3 angstrom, 20.4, 20.6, 20.6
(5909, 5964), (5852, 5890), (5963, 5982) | -1.6 angstrom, 19.4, 20.4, 20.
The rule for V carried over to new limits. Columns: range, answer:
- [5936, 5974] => 17.1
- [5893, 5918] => 17.7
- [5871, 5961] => 15.92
